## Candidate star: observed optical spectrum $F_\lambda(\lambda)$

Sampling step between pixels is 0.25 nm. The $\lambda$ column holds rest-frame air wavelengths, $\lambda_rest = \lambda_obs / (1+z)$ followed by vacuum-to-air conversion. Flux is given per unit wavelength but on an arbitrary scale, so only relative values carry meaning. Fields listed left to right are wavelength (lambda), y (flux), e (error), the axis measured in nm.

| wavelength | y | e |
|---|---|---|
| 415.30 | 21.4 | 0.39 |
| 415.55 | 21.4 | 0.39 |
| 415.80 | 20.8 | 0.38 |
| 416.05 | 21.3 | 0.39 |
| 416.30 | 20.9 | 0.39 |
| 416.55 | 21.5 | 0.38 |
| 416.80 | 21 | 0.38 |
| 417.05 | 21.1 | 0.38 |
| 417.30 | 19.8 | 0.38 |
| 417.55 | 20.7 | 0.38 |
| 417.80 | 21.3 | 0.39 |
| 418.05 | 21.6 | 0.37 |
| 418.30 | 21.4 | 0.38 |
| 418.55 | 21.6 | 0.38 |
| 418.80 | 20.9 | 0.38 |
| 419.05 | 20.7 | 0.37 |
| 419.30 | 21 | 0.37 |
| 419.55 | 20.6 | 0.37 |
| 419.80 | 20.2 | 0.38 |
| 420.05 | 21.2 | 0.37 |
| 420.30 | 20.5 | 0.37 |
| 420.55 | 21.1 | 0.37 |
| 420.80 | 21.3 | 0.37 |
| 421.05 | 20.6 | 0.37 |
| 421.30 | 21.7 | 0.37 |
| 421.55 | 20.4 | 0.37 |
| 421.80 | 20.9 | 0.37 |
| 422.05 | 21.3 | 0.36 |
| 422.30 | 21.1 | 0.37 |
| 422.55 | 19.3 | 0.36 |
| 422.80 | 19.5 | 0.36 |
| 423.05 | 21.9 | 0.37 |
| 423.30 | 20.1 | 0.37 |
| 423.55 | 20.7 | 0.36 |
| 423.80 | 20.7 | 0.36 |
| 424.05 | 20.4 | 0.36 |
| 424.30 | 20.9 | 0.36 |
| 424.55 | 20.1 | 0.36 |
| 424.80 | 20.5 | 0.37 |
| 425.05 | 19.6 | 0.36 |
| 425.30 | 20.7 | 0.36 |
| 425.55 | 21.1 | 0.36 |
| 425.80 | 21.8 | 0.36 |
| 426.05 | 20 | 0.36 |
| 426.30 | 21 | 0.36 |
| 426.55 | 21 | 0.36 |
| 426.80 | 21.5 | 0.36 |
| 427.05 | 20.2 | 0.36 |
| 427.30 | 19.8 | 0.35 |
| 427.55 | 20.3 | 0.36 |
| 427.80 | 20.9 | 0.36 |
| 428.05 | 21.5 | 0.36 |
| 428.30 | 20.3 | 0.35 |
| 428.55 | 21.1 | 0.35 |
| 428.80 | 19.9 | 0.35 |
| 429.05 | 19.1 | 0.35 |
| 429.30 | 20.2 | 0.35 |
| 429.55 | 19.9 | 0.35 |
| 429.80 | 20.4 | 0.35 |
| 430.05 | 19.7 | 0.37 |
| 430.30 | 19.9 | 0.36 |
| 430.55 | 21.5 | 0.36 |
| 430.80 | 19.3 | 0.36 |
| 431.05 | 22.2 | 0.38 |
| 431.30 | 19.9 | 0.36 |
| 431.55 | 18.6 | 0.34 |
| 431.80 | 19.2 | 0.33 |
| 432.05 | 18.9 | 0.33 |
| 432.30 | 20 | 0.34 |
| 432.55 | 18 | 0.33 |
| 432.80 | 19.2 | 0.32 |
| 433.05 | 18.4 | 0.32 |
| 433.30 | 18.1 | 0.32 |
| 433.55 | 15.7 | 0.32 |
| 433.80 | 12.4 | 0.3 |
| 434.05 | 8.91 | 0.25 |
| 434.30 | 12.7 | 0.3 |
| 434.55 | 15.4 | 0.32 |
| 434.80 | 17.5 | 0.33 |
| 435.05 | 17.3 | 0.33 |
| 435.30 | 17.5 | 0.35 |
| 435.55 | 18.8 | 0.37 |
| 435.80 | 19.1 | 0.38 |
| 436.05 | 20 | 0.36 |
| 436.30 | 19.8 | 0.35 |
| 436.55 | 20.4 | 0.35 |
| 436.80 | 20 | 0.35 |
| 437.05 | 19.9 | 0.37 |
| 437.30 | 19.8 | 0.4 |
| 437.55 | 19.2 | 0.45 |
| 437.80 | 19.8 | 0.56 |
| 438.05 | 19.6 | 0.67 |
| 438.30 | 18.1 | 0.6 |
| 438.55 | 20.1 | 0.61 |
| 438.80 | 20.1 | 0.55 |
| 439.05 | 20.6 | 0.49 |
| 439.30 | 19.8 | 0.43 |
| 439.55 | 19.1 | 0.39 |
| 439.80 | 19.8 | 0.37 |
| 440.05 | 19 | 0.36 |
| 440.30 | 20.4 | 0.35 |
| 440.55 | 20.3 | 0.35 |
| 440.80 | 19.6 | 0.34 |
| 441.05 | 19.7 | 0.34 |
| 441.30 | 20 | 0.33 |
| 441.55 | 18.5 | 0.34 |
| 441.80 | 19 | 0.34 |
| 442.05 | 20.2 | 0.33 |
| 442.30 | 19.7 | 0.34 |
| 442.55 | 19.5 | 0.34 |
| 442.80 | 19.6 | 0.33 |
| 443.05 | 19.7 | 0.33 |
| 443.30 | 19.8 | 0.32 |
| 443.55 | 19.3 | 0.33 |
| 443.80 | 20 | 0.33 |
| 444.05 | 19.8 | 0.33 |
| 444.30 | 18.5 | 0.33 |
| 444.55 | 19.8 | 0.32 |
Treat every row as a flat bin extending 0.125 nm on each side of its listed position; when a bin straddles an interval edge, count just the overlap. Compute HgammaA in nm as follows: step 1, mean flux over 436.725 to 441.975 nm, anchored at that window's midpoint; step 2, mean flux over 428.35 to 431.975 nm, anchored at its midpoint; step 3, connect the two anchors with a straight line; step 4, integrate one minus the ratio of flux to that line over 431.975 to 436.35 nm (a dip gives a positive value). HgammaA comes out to 0.63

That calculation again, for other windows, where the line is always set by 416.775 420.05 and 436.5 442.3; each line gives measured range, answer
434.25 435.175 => 0.18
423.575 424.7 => 0.00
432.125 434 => 0.28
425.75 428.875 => -0.05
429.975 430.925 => 0.00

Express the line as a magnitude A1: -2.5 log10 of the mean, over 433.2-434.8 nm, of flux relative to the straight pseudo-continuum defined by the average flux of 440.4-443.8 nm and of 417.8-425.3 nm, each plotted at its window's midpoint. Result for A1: 0.38 mag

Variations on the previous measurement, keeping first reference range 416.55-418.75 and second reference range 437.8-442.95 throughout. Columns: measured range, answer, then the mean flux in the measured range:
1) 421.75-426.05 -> 0.00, 20.6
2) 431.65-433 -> 0.06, 19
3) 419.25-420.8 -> 0.01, 20.8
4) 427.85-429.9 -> 0.00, 20.3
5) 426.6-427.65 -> 0.00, 20.5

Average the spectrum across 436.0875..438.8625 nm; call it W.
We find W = 19.7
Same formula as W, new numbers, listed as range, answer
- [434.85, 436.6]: 18.9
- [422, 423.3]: 20.5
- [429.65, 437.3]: 18.3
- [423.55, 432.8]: 20.3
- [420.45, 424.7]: 20.7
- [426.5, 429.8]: 20.4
